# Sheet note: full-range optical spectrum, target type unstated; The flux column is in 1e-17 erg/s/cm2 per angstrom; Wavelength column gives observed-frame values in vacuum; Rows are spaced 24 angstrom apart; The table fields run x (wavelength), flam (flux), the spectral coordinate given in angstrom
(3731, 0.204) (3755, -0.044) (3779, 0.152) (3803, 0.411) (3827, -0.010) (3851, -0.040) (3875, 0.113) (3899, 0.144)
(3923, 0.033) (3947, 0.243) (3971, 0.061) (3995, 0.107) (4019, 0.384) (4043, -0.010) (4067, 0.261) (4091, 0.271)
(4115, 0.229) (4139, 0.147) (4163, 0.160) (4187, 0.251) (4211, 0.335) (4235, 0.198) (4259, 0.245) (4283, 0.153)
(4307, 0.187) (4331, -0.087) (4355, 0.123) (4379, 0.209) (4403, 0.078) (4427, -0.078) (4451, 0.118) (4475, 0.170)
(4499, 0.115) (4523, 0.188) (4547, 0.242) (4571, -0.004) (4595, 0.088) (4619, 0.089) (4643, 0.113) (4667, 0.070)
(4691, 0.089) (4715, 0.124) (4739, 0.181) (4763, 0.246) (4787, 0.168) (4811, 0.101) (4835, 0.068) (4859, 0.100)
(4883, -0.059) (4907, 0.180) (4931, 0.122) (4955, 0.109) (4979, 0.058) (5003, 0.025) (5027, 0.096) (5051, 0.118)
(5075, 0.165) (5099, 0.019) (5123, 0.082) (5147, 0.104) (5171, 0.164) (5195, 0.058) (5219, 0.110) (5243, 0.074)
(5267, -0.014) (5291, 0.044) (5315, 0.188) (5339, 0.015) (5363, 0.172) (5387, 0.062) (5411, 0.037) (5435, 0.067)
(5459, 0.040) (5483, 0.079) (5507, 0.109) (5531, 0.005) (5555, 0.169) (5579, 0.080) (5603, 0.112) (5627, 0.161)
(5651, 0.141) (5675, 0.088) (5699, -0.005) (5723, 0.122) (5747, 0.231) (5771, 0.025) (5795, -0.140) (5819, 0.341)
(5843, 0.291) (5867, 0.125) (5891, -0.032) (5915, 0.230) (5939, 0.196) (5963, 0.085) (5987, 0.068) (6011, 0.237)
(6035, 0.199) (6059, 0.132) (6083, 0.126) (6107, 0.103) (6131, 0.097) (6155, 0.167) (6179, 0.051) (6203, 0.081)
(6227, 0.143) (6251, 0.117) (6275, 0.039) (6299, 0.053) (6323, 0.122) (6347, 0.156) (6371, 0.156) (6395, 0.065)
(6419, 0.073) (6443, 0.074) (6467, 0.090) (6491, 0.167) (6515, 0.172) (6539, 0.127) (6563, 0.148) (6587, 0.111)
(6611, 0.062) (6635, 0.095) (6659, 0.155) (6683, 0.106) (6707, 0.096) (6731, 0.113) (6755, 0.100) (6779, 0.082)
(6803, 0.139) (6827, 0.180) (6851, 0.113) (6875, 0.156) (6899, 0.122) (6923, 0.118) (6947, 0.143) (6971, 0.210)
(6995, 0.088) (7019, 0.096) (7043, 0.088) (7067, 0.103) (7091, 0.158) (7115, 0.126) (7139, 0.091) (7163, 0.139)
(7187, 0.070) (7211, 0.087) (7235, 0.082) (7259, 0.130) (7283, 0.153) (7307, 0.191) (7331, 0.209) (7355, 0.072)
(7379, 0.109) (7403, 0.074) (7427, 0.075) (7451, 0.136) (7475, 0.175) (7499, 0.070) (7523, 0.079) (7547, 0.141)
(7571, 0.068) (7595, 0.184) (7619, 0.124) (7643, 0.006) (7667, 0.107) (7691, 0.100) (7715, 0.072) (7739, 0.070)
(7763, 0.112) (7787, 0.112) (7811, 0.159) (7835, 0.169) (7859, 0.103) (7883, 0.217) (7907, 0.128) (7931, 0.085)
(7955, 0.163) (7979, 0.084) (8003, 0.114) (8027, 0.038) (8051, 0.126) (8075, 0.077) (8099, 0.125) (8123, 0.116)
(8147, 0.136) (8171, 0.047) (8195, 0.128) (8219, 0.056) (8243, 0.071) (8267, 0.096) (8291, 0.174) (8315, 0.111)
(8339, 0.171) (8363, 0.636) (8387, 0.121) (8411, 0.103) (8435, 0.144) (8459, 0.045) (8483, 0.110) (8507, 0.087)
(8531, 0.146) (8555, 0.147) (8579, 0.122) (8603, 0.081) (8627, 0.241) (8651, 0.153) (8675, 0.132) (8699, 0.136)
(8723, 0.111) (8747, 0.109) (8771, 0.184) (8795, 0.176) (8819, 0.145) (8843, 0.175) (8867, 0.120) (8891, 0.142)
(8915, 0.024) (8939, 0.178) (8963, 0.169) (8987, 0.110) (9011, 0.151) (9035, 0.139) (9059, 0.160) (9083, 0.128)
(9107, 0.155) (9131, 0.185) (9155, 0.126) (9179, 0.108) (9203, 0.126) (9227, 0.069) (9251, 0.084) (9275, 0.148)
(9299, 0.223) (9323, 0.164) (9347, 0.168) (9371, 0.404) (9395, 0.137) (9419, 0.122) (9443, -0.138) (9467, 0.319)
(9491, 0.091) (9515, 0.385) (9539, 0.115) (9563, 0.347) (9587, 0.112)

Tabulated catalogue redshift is 1.242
